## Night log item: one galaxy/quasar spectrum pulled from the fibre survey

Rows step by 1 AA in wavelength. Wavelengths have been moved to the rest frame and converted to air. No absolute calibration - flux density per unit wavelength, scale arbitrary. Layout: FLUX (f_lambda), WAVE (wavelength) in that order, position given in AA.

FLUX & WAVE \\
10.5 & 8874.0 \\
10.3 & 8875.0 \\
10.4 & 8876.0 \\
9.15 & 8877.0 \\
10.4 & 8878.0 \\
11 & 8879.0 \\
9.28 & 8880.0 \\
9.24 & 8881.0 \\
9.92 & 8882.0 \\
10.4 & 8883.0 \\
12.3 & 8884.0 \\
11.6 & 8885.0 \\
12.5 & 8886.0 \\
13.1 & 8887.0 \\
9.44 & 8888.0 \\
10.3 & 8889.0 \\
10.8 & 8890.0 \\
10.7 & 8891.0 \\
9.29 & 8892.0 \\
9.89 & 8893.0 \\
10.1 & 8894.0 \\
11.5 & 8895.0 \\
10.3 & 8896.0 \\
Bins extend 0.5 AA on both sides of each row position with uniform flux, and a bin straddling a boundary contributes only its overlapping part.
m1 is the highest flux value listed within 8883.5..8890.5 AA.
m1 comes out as 13.1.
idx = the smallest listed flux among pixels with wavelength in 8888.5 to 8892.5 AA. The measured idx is 9.29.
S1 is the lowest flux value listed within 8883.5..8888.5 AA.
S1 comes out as 9.44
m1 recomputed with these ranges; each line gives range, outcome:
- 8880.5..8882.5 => 9.92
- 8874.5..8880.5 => 11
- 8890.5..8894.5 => 10.7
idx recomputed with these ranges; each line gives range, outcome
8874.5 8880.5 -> 9.15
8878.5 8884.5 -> 9.24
